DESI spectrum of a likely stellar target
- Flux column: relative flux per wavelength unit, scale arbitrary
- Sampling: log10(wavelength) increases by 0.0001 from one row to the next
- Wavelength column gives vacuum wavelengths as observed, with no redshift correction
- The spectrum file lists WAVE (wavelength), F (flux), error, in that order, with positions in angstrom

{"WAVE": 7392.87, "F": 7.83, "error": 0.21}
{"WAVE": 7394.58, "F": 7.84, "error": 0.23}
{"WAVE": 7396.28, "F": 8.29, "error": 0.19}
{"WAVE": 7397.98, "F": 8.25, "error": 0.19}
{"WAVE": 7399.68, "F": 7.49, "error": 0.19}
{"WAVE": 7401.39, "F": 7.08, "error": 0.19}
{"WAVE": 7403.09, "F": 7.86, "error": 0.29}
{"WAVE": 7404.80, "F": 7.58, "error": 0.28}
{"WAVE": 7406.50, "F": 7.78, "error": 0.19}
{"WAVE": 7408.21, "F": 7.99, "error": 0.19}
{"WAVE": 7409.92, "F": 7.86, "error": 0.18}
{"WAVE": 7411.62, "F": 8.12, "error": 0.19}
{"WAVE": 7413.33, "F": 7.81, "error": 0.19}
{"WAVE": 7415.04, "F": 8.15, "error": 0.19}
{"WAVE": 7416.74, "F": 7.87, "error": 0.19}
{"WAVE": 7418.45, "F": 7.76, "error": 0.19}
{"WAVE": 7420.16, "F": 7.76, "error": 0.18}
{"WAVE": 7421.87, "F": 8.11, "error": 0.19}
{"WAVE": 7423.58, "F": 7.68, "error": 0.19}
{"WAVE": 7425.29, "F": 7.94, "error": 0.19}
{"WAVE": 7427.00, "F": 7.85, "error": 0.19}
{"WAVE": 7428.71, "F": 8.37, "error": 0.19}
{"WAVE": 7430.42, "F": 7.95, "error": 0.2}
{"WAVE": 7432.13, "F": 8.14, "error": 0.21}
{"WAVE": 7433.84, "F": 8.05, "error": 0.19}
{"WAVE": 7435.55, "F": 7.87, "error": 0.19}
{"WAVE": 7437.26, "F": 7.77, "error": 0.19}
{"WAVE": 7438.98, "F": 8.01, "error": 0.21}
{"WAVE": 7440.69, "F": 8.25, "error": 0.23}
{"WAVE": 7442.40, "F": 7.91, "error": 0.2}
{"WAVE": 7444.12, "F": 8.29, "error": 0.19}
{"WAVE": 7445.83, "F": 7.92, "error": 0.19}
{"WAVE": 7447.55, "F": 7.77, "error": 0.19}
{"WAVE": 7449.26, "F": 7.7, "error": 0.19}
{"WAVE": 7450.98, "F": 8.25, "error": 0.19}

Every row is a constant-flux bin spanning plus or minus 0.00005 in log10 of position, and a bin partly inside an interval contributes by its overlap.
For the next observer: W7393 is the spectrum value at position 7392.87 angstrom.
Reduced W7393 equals 7.83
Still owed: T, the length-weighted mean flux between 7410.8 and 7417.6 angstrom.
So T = 7.99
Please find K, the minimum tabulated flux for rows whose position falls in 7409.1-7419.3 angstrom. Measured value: 7.76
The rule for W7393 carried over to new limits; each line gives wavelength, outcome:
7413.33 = 7.81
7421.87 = 8.11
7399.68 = 7.49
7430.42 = 7.95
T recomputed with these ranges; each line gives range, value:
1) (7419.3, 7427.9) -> 7.87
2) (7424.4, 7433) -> 8.05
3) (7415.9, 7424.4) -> 7.83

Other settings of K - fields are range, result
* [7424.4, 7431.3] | 7.85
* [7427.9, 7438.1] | 7.77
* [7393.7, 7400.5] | 7.49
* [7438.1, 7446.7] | 7.91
